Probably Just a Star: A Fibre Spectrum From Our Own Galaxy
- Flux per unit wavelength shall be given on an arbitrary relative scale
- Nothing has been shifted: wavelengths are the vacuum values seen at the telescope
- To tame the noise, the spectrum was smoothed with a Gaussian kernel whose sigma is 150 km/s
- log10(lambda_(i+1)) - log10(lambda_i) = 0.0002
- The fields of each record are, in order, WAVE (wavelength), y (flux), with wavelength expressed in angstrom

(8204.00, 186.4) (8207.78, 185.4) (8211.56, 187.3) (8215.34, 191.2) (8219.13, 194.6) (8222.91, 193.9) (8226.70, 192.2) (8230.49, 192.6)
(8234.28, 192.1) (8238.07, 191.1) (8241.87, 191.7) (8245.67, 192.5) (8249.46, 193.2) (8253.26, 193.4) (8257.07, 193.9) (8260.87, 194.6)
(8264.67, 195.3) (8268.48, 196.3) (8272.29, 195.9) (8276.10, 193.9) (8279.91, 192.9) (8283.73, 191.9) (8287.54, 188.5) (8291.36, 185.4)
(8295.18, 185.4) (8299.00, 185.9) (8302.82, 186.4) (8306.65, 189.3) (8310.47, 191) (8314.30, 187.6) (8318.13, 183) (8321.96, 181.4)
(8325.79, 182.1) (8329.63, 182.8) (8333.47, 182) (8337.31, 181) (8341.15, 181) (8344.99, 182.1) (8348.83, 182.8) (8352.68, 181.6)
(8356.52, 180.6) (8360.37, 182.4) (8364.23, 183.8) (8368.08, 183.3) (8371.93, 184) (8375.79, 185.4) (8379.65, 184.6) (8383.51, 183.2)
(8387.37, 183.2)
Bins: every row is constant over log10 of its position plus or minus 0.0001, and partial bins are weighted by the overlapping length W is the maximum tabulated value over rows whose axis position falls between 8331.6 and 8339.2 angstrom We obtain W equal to 182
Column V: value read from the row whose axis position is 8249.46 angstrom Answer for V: 193.2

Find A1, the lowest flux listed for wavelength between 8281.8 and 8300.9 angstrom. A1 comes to 185.4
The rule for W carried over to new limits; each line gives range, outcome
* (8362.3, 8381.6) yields 185.4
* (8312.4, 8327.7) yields 187.6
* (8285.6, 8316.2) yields 191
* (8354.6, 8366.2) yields 183.8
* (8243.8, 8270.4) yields 196.3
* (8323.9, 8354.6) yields 182.8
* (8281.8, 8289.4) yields 191.9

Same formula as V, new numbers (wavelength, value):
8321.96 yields 181.4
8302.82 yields 186.4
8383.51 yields 183.2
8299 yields 185.9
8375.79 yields 185.4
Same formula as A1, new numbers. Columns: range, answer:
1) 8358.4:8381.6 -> 182.4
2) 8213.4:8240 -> 191.1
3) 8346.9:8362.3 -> 180.6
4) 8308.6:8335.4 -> 181.4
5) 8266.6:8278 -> 193.9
